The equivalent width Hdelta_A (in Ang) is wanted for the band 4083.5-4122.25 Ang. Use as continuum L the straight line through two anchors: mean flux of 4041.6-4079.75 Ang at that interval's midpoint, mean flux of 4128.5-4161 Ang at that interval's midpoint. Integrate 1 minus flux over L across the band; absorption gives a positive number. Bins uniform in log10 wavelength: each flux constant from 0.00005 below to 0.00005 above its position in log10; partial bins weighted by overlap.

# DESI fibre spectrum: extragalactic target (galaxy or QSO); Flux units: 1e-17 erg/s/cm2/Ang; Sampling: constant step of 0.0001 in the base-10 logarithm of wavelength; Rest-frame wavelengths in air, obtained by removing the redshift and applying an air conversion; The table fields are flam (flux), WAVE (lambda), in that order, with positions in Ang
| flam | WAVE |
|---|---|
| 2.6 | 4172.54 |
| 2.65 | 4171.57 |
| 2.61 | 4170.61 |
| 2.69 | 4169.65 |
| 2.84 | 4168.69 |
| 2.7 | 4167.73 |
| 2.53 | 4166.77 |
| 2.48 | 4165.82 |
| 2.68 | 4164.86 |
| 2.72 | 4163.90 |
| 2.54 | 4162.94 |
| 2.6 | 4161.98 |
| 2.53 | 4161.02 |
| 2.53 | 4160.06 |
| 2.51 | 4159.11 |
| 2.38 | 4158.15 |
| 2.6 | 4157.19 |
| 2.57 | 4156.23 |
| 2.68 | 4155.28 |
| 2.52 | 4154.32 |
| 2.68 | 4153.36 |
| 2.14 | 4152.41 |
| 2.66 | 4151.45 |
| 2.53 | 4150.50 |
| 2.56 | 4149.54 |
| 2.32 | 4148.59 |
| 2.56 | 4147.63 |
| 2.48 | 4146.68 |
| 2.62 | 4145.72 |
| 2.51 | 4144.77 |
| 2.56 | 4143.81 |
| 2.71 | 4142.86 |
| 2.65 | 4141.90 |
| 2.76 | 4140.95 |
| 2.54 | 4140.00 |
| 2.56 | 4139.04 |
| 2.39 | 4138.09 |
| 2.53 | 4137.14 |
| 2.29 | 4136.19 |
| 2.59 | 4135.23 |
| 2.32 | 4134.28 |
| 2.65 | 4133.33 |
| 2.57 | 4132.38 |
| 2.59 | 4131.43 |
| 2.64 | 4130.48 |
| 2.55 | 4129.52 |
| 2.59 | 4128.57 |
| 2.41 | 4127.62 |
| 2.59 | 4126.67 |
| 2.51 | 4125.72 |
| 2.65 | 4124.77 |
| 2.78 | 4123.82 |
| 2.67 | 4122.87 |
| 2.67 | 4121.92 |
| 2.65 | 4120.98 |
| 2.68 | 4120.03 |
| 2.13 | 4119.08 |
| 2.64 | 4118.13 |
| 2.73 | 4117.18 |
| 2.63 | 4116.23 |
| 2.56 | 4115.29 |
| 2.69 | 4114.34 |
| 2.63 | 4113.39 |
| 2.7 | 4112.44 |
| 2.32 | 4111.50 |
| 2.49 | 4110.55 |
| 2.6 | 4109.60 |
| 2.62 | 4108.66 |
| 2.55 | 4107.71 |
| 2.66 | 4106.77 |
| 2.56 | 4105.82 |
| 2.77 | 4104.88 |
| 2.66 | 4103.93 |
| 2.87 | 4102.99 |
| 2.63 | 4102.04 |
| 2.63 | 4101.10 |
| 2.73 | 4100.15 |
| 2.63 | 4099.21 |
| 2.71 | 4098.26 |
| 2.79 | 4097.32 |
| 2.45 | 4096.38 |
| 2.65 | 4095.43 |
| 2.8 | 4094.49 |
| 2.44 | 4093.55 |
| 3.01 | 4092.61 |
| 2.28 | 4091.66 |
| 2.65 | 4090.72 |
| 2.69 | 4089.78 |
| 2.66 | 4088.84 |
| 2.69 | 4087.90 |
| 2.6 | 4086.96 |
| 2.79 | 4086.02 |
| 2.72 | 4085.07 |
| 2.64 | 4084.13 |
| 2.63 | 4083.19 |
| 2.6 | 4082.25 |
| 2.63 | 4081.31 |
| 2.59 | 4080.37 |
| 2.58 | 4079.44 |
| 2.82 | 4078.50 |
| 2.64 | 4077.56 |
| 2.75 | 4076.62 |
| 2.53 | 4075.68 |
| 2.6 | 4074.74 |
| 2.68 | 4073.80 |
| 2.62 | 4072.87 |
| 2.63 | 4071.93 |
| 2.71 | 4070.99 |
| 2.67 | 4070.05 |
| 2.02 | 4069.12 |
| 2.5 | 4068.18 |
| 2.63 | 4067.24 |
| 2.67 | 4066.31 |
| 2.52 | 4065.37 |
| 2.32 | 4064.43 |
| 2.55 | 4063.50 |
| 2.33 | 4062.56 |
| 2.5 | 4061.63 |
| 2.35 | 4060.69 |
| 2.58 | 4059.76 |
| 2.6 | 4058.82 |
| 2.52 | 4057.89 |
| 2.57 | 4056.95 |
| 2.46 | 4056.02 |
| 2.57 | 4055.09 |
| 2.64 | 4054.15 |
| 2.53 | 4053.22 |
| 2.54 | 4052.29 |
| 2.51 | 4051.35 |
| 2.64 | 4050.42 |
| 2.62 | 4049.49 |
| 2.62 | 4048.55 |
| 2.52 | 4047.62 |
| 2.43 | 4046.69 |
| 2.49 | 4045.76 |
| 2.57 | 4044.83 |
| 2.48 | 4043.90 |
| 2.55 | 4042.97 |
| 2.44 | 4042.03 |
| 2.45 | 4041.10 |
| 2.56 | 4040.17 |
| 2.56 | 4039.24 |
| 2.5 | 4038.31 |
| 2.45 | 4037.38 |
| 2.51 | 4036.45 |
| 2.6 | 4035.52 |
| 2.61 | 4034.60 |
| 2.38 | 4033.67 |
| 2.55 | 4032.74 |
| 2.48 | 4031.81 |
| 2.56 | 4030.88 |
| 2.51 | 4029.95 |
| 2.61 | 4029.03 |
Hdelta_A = -1.4 Ang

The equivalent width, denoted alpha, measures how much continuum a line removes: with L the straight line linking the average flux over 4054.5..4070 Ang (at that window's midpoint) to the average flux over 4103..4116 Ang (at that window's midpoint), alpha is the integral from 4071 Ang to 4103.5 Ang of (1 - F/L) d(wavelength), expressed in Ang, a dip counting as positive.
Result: -1.3 Ang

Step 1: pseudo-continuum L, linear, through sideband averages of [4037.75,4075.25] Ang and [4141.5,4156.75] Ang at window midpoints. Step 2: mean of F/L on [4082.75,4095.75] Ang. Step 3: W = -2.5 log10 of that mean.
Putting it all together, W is -0.05 mag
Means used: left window 2.53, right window 2.55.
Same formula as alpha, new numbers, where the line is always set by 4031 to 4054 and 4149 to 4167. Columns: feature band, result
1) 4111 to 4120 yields -0.1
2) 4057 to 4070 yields 0.3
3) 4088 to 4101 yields -0.6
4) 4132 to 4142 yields 0.1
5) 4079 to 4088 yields -0.4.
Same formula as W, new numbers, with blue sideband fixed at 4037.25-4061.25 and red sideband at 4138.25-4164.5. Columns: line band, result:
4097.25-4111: -0.05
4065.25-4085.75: -0.03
